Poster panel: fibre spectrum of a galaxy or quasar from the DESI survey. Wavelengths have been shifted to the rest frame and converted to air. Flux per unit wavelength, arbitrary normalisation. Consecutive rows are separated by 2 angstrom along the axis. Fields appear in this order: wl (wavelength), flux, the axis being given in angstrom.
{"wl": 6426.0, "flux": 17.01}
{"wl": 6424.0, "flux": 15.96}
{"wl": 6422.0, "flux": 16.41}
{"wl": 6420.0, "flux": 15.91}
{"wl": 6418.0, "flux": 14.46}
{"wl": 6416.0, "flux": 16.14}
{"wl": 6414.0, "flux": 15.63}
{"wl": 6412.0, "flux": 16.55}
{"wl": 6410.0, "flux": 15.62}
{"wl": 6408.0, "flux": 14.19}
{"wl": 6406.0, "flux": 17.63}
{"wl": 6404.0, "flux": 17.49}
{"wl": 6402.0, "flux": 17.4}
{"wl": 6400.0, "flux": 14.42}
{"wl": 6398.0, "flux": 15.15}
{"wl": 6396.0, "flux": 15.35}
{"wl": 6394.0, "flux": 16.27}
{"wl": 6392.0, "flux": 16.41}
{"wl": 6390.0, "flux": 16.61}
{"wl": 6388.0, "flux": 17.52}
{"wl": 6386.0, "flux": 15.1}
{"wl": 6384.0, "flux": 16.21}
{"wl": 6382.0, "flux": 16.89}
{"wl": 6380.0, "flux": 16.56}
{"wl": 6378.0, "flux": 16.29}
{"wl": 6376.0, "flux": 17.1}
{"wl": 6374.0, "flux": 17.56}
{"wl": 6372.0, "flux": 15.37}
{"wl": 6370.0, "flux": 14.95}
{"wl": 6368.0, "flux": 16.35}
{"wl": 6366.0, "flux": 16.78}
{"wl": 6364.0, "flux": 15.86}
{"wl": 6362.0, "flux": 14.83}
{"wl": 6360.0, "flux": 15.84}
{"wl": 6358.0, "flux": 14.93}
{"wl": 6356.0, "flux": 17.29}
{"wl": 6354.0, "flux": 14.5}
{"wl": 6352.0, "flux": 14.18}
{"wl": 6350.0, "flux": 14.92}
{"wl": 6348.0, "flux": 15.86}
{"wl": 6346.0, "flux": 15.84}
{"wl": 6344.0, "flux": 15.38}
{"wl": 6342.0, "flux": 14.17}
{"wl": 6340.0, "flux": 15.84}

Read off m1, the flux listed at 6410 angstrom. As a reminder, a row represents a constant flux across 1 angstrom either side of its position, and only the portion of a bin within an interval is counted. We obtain 15.62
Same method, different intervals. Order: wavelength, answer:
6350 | 14.92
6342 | 14.17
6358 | 14.93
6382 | 16.89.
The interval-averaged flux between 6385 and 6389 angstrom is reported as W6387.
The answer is 16.3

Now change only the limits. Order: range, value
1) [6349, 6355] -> 14.5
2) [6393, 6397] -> 15.8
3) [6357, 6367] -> 15.6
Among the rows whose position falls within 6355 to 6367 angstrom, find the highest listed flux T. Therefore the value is 17.29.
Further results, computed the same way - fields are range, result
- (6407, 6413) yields 16.55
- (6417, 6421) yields 15.91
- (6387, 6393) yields 17.52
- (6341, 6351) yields 15.86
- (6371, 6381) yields 17.56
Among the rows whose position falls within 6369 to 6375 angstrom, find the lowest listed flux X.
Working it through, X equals 14.95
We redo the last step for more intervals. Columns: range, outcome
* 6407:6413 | 14.19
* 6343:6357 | 14.18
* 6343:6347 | 15.38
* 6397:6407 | 14.42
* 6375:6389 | 15.1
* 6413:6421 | 14.46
